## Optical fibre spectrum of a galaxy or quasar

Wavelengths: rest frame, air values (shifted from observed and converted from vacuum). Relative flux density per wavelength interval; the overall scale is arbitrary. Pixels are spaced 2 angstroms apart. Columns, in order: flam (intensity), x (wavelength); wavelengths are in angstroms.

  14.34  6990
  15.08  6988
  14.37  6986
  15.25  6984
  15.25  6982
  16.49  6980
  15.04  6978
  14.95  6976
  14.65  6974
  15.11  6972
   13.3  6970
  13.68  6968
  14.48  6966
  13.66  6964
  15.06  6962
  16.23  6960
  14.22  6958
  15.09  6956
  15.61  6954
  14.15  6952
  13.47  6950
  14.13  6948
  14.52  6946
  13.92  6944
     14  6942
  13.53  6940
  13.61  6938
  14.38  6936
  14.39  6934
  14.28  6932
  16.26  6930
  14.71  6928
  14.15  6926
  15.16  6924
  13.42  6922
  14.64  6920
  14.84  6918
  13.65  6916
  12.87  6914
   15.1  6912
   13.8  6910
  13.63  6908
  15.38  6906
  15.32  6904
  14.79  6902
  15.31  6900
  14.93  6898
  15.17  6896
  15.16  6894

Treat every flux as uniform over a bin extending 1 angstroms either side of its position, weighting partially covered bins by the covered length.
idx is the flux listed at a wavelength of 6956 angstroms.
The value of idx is 15.09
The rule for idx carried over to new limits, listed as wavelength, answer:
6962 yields 15.06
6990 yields 14.34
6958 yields 14.22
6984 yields 15.25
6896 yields 15.17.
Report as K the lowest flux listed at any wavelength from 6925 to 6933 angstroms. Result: 14.15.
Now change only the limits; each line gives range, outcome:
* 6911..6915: 12.87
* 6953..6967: 13.66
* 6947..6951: 13.47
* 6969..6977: 13.3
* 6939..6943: 13.53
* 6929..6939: 13.61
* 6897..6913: 13.63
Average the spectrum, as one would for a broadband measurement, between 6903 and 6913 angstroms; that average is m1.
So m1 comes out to 14.6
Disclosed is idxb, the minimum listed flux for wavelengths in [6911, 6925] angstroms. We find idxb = 12.87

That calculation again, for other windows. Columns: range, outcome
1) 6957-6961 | 14.22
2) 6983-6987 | 14.37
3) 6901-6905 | 14.79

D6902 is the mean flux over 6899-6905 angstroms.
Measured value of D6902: 15.1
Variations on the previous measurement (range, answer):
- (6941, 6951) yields 14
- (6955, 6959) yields 14.7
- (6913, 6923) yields 13.9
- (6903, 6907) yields 15.4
